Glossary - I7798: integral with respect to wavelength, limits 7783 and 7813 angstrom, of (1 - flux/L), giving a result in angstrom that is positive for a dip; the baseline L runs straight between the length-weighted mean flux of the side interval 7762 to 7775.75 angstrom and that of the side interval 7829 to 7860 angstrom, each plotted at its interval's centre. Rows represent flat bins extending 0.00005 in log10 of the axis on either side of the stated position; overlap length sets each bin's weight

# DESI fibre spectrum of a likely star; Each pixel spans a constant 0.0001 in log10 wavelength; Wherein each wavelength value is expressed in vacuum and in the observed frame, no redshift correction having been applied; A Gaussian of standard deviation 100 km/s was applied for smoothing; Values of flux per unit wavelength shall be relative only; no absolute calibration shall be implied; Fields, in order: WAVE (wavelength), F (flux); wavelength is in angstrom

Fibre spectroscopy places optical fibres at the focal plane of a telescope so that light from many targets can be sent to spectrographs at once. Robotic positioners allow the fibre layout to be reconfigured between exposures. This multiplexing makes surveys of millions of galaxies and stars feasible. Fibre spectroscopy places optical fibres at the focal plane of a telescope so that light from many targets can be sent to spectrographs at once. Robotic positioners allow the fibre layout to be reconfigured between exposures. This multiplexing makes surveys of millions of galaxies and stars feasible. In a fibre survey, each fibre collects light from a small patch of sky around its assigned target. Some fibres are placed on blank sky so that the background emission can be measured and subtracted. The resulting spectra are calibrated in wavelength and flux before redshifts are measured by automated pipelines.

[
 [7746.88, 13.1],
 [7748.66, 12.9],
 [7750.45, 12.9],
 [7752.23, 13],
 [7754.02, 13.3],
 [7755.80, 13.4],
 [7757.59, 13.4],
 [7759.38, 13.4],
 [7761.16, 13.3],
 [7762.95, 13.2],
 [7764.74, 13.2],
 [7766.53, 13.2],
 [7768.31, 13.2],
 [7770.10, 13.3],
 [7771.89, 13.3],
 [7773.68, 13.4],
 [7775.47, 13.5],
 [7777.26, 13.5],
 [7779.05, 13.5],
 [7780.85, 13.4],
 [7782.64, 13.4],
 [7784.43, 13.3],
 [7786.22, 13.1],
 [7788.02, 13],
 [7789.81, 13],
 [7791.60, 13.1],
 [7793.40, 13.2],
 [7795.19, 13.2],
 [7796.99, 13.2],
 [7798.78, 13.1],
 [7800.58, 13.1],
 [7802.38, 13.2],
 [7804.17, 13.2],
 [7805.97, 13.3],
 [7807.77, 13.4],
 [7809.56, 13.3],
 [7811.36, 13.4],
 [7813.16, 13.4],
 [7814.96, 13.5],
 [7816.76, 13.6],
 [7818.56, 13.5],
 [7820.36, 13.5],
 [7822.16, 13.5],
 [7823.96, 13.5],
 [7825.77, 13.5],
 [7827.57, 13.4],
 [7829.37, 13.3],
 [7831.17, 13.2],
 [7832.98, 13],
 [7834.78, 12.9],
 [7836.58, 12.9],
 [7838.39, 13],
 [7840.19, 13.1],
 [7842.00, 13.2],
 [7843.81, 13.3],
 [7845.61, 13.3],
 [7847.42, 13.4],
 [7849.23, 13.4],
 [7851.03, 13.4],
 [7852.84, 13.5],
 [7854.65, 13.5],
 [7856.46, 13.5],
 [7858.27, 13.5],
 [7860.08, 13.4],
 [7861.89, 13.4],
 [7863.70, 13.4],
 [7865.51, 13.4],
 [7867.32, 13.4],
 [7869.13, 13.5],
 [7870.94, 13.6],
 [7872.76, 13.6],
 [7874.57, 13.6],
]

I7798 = 0.2 angstrom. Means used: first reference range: 13.3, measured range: 13.2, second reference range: 13.3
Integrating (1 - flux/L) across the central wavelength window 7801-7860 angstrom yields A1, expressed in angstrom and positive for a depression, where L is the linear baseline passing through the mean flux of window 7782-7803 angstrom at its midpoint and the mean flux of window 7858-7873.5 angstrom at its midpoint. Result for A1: -0.1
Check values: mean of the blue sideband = 13.2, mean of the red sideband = 13.5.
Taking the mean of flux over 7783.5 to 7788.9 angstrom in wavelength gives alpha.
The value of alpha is 13.1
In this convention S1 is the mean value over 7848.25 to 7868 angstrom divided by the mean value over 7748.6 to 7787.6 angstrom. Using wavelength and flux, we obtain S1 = 1.01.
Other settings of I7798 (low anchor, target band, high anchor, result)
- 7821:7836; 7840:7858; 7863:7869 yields 0.0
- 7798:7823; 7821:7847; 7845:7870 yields 0.3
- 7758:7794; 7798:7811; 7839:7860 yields 0.1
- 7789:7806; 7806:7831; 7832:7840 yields -0.7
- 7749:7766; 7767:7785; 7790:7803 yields -0.3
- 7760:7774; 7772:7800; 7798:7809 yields 0.0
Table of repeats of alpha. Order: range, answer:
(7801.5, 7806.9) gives 13.2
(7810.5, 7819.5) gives 13.5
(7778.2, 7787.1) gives 13.3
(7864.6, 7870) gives 13.4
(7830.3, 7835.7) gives 13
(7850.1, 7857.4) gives 13.5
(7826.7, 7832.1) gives 13.3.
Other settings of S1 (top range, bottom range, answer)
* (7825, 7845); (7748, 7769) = 1.00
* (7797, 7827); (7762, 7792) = 1.01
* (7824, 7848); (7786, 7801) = 1.01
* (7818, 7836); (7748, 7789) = 1.00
